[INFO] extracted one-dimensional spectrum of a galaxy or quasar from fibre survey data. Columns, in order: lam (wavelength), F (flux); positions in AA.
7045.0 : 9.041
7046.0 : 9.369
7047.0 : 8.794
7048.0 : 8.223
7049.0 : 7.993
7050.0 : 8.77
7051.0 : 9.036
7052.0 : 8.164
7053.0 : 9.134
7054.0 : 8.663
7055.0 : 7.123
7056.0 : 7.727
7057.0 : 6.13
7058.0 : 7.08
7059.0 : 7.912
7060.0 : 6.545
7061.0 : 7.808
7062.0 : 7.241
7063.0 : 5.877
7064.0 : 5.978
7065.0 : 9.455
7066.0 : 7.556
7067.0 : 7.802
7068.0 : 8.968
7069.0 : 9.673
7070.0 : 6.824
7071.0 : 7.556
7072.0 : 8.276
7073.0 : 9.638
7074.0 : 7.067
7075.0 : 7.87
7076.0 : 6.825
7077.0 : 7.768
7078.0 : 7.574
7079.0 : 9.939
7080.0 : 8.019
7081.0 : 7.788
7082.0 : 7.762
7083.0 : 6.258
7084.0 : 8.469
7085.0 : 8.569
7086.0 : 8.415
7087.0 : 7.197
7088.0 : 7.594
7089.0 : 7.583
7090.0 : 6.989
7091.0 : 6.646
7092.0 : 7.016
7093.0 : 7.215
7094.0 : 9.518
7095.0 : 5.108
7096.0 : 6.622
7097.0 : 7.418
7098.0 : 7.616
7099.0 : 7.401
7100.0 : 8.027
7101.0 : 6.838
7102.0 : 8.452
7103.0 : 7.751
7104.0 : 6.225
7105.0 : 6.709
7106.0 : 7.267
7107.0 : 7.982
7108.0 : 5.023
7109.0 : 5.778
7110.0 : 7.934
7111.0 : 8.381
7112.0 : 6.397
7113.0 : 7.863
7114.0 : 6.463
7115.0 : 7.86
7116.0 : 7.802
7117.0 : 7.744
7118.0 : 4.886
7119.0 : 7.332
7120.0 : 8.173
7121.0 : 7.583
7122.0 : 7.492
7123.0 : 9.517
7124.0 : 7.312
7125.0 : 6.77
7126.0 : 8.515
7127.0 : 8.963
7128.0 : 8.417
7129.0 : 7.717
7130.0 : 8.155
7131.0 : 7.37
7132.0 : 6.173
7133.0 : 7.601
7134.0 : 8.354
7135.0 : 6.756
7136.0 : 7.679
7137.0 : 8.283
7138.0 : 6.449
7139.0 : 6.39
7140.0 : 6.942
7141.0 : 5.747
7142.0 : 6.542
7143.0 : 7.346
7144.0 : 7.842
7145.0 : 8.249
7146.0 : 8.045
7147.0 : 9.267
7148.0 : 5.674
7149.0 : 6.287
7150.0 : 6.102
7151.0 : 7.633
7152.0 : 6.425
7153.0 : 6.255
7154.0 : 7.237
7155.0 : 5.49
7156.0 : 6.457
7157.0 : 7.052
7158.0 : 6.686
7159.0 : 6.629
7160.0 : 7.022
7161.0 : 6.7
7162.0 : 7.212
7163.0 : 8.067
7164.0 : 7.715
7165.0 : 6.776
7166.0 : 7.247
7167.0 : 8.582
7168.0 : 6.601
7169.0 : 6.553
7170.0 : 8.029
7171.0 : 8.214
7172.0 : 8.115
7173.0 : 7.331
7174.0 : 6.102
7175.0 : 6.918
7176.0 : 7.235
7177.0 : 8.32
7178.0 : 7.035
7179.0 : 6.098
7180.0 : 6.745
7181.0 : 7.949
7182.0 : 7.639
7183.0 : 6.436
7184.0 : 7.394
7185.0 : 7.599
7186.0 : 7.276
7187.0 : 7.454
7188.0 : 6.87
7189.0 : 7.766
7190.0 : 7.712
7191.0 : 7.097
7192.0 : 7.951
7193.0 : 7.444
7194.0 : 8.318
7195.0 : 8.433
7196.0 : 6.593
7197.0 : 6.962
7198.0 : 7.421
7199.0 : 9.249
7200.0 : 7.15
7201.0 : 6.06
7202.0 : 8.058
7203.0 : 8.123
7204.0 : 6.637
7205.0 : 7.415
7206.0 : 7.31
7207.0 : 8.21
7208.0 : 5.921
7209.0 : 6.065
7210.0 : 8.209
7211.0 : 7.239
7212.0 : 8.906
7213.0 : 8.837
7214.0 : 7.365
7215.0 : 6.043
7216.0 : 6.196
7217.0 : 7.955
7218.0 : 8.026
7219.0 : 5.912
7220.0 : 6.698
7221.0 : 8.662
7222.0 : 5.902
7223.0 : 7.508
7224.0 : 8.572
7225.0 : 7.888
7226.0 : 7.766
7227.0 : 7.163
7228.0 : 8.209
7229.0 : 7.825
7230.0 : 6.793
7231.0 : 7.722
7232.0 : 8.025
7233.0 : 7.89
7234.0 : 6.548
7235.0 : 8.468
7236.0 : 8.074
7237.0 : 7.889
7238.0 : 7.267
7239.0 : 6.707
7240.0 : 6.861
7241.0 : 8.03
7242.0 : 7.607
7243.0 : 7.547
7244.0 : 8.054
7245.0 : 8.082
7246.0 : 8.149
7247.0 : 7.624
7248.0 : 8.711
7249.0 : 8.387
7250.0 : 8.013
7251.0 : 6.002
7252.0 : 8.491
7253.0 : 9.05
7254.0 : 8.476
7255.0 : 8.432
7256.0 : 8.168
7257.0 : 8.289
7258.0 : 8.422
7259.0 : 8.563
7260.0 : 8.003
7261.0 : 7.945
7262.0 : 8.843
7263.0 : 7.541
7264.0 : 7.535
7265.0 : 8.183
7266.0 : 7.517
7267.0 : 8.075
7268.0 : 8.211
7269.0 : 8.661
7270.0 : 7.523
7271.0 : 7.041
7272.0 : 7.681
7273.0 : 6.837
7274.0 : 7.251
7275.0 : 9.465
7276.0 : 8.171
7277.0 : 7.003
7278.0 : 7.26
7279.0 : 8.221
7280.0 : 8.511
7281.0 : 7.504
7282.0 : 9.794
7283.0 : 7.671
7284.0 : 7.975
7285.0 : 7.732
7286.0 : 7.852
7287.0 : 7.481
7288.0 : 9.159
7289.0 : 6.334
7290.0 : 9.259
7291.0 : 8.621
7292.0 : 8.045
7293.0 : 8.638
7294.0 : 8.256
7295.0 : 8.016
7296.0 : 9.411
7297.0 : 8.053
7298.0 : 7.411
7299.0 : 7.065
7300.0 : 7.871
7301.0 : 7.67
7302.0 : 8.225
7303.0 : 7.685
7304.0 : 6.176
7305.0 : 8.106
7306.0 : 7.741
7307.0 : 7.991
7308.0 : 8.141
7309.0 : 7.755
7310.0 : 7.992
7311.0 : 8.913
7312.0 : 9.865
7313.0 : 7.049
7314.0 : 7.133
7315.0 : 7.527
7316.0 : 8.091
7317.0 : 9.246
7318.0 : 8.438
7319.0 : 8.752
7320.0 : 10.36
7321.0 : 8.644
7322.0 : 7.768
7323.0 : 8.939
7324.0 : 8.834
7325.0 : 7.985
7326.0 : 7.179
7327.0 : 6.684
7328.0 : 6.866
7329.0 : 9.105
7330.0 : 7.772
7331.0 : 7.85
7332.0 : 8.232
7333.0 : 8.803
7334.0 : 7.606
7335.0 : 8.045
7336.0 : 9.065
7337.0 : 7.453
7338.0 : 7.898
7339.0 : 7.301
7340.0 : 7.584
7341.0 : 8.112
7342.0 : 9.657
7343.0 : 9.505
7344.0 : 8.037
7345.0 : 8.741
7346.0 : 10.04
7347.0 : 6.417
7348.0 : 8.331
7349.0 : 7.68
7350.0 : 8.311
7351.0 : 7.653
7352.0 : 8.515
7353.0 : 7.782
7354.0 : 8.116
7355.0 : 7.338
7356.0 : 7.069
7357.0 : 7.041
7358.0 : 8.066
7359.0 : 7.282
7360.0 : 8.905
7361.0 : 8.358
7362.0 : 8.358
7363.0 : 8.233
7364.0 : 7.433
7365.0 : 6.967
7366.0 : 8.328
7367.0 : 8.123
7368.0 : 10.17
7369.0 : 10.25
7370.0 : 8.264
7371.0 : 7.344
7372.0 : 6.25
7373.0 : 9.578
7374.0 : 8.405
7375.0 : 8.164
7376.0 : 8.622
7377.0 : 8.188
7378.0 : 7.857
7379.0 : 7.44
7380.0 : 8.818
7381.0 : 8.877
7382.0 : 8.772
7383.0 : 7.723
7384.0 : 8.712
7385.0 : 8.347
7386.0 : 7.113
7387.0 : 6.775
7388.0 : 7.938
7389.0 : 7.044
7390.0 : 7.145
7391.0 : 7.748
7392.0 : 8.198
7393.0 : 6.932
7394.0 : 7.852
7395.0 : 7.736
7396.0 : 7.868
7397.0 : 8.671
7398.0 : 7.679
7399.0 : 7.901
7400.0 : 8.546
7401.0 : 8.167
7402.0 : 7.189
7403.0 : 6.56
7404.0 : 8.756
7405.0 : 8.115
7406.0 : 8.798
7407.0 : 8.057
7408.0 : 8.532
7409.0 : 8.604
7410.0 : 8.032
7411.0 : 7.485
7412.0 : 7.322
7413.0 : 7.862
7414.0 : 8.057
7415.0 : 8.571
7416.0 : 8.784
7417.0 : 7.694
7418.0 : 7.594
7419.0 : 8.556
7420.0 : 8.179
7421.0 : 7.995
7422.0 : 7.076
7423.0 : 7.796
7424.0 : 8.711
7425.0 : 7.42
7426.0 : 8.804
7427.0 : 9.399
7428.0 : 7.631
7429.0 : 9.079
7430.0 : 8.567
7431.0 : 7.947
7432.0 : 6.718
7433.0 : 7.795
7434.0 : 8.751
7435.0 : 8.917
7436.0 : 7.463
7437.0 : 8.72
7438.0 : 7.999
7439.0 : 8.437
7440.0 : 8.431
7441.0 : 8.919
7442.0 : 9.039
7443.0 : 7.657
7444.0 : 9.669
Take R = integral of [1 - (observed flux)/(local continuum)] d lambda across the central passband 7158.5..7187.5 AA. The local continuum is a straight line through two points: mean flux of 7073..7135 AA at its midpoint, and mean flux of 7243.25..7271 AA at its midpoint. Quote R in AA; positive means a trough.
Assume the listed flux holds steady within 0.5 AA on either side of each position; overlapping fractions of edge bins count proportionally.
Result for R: 1.8 AA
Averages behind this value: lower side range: 7.5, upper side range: 8.08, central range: 7.28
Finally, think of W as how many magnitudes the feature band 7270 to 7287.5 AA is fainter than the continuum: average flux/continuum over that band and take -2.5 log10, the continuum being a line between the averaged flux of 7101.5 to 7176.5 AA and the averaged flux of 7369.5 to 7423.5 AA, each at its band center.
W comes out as -0.03 mag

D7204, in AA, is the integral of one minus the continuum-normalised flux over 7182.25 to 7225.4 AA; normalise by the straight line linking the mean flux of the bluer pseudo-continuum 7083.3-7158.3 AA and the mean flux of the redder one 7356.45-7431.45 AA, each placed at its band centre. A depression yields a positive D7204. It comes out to 0.7 AA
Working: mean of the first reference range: 7.29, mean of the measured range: 7.42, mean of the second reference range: 8.07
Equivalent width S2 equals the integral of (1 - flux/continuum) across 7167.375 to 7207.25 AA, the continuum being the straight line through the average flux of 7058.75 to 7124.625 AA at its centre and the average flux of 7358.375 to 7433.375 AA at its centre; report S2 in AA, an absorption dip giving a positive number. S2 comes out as 1.5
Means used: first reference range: 7.51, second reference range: 8.06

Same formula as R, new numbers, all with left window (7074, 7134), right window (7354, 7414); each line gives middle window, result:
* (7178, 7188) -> 0.63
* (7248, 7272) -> -0.90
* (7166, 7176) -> 0.32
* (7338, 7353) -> -0.60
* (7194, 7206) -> 0.27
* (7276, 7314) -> -0.80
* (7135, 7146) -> 0.56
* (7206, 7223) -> 0.93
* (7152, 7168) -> 1.30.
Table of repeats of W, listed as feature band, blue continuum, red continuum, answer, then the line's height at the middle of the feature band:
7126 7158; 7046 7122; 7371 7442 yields 0.07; 7.68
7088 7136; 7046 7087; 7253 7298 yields 0.08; 7.95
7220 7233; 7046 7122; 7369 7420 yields 0.02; 7.78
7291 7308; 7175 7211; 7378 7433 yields -0.03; 7.68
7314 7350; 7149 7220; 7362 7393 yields -0.05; 7.88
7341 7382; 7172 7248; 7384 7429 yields -0.05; 7.84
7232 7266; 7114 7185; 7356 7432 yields -0.05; 7.59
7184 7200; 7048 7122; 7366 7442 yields 0.02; 7.75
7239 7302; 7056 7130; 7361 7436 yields -0.02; 7.85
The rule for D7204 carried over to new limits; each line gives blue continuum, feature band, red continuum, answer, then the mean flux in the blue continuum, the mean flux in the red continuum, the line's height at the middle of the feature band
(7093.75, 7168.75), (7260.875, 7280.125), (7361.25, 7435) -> -0.5 AA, 7.24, 8.07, 7.68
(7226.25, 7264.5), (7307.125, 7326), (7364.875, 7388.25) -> -0.7 AA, 7.88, 8.23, 8.07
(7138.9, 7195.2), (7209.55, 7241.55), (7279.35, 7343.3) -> 0.2 AA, 7.2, 8.13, 7.57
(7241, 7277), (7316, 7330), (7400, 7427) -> -0.5 AA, 8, 8.06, 8.03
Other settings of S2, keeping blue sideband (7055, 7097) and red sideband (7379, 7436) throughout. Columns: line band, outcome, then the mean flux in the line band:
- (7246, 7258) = -0.5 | 8.16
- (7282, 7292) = -0.3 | 8.1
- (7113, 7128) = 0.0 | 7.64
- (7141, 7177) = 2.7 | 7.13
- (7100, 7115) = 1.0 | 7.13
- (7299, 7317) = 0.0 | 7.89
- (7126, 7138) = -0.1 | 7.75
